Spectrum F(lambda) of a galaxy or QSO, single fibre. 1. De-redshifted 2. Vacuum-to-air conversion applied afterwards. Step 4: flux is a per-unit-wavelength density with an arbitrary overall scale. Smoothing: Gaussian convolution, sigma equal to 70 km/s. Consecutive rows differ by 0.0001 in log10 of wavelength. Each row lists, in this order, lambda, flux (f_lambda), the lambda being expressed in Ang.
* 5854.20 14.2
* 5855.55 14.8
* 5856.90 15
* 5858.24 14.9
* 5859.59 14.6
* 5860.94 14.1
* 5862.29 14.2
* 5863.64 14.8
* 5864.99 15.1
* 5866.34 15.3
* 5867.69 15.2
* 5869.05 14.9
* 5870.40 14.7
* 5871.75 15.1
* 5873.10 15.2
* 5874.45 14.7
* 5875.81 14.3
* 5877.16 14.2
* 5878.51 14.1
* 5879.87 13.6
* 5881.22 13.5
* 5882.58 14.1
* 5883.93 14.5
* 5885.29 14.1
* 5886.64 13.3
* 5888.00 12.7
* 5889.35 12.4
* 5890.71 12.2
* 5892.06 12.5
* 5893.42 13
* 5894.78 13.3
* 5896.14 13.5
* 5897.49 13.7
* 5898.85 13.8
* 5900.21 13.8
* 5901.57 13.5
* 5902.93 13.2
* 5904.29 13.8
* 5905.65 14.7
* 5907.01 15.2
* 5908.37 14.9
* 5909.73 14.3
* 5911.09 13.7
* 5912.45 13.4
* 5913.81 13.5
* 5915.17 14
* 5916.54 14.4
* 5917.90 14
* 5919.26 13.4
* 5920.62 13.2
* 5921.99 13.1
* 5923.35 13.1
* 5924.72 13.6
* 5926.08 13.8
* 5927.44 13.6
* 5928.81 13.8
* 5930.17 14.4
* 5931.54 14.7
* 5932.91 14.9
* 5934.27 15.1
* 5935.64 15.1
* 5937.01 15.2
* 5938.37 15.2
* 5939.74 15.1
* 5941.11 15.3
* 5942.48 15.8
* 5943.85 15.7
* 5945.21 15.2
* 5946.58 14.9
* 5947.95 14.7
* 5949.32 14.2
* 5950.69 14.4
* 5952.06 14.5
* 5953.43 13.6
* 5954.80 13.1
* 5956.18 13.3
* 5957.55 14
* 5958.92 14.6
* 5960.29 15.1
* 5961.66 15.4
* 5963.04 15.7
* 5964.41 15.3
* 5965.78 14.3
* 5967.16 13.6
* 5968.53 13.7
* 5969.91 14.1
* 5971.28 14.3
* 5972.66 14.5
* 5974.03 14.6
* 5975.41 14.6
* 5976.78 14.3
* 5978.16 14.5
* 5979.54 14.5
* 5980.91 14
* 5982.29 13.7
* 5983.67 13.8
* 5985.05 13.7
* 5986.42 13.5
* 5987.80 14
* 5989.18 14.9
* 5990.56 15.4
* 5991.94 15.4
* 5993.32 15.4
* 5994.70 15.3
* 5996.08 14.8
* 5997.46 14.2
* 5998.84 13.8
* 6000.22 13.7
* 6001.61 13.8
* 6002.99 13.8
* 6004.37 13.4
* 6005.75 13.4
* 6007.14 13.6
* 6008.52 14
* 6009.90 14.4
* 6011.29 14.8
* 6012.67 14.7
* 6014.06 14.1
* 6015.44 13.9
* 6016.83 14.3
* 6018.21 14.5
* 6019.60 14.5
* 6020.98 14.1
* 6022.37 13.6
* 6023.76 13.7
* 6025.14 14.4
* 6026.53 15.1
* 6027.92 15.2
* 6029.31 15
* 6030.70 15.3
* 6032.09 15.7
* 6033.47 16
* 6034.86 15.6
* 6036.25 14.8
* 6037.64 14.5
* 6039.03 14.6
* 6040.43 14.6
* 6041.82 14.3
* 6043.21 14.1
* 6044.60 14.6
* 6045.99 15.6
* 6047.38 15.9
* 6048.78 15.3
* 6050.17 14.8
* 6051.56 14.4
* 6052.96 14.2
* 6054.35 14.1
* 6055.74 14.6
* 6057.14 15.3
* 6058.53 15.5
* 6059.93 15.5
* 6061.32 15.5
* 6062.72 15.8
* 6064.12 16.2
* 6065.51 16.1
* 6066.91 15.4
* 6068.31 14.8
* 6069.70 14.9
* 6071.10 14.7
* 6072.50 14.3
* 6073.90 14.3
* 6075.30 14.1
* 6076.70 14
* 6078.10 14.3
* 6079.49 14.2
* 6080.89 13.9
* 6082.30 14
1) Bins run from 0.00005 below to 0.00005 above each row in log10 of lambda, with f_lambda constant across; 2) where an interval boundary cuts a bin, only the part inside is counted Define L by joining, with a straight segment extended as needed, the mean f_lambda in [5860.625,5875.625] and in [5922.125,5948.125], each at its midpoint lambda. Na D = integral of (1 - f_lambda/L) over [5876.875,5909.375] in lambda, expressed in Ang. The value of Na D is 2.47 Ang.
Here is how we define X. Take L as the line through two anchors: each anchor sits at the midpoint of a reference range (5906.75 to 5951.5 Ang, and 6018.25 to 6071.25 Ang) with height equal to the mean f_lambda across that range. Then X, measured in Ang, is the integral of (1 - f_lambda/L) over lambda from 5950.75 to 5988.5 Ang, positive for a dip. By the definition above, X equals 0.90 Ang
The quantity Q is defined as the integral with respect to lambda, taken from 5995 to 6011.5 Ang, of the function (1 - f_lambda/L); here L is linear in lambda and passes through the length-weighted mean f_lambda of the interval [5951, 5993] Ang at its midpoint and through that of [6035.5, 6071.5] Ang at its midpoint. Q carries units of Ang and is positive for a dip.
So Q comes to 0.7 Ang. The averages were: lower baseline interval 14.3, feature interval 14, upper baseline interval 15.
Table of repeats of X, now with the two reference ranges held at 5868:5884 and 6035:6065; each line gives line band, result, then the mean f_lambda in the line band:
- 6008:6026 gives 0.8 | 14.2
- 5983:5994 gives 0.2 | 14.5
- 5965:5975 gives 0.4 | 14.2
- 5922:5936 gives 0.4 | 14.1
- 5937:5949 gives -0.5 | 15.2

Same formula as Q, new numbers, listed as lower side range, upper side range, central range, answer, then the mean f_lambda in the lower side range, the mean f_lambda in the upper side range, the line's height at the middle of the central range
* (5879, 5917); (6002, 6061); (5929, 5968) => -1.9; 13.7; 14.6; 14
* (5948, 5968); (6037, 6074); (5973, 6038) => 1.0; 14.4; 15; 14.7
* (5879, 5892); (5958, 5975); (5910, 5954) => -0.8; 13.3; 14.6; 14.1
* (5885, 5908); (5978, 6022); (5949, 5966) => -0.6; 13.5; 14.2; 13.9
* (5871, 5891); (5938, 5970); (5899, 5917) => 0.2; 13.9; 14.6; 14.2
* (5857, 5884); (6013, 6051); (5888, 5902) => 1.4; 14.6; 14.7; 14.6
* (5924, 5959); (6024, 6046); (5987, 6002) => 0.1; 14.5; 14.9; 14.7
